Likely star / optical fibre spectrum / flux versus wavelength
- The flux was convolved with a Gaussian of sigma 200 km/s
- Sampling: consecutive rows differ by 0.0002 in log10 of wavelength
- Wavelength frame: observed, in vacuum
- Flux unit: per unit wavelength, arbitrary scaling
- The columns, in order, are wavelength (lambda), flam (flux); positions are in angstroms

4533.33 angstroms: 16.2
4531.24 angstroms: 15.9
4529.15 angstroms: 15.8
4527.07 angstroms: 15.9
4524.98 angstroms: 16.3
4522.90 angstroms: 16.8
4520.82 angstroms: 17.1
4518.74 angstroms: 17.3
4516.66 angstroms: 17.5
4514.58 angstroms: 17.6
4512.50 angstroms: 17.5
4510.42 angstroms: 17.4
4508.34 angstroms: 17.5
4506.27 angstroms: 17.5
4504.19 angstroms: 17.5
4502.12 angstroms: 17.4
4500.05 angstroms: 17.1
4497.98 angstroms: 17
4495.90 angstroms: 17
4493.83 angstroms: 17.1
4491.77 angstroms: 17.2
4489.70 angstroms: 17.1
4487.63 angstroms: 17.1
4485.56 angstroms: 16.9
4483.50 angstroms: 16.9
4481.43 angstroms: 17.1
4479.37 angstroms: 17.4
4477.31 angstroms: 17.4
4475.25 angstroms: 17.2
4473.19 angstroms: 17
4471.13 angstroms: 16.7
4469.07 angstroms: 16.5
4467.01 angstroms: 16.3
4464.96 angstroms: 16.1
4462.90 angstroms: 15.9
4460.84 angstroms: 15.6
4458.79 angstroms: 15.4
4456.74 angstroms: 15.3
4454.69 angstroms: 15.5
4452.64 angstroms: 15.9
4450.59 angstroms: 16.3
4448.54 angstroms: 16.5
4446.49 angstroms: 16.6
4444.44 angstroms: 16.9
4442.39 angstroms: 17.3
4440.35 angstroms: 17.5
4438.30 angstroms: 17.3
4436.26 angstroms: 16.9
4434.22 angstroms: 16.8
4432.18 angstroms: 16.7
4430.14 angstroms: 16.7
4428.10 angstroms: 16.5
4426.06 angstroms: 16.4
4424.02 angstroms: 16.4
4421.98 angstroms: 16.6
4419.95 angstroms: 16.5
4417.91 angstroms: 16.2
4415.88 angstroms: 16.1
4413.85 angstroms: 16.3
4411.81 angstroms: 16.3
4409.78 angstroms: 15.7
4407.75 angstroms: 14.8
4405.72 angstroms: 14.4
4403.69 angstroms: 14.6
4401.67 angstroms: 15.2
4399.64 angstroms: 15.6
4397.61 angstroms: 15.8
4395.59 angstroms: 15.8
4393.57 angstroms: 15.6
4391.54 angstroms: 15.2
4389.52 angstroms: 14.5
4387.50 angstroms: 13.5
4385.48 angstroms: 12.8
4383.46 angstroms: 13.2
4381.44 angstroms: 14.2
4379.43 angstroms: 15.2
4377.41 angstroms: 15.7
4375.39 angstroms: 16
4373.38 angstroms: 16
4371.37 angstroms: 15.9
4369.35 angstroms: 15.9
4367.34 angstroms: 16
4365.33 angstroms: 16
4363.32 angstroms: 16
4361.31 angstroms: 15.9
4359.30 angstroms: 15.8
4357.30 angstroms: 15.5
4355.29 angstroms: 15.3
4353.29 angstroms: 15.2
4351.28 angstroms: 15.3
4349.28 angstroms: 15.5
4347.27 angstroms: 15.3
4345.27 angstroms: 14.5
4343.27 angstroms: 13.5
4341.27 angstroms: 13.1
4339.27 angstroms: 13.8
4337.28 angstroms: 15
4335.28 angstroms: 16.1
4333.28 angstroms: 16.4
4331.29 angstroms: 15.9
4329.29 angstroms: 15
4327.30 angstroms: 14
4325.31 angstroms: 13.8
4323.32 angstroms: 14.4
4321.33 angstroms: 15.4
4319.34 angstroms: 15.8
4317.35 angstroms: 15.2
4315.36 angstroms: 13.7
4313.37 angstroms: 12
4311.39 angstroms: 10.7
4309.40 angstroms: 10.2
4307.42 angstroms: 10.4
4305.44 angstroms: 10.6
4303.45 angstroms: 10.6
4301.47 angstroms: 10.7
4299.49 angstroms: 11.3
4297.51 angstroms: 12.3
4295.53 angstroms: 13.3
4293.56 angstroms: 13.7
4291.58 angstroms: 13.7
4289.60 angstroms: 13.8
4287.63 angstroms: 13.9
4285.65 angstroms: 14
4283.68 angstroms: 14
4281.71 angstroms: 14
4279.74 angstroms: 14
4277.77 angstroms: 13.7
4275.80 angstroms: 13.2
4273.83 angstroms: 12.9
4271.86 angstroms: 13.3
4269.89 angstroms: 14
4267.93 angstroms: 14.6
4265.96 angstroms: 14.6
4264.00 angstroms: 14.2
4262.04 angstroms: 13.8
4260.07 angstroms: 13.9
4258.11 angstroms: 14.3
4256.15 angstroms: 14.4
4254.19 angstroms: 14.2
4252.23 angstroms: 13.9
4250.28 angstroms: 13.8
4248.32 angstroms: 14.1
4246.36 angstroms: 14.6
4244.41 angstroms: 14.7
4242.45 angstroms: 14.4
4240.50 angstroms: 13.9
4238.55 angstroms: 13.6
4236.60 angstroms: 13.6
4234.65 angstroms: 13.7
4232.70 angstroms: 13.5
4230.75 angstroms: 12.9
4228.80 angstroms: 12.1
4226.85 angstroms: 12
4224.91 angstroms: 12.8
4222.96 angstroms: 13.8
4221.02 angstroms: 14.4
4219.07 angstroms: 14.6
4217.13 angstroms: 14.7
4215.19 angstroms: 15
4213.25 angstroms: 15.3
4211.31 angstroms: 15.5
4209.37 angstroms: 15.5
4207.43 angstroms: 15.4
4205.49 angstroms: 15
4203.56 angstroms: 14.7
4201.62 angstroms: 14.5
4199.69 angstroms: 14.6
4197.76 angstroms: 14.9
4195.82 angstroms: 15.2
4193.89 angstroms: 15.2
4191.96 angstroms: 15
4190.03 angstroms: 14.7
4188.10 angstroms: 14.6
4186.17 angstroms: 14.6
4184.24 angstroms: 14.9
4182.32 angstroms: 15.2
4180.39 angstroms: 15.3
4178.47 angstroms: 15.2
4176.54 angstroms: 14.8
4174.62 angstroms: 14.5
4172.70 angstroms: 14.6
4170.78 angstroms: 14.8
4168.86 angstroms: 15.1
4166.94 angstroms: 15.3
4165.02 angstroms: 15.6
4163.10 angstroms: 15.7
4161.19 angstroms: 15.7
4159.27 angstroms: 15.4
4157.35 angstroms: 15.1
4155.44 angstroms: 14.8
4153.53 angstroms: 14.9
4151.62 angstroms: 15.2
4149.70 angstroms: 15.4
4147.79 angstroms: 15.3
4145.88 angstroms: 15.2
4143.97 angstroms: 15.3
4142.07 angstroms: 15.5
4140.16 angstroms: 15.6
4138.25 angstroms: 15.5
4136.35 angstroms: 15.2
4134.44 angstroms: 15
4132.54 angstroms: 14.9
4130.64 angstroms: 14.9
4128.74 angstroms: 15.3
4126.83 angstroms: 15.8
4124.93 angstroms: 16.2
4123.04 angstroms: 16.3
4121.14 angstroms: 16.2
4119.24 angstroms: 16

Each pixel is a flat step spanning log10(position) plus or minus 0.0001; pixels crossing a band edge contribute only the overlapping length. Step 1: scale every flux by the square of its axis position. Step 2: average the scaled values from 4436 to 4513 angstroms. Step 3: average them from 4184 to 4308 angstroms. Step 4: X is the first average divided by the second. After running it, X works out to 1.3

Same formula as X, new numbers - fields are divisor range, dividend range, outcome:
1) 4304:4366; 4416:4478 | 1.21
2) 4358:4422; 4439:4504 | 1.13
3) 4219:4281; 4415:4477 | 1.31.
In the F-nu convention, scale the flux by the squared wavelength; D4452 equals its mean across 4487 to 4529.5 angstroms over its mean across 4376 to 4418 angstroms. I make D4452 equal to 1.19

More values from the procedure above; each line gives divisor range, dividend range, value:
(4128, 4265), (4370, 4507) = 1.24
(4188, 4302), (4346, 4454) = 1.21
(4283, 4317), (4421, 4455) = 1.44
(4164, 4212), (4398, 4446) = 1.21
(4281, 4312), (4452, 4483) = 1.44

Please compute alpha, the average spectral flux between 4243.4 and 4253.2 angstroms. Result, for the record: 14.2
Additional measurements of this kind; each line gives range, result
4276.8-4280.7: 13.9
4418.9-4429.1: 16.5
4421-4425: 16.5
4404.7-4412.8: 15.3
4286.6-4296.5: 13.7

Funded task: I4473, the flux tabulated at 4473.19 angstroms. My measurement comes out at 17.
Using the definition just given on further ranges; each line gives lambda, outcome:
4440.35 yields 17.5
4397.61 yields 15.8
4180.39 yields 15.3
